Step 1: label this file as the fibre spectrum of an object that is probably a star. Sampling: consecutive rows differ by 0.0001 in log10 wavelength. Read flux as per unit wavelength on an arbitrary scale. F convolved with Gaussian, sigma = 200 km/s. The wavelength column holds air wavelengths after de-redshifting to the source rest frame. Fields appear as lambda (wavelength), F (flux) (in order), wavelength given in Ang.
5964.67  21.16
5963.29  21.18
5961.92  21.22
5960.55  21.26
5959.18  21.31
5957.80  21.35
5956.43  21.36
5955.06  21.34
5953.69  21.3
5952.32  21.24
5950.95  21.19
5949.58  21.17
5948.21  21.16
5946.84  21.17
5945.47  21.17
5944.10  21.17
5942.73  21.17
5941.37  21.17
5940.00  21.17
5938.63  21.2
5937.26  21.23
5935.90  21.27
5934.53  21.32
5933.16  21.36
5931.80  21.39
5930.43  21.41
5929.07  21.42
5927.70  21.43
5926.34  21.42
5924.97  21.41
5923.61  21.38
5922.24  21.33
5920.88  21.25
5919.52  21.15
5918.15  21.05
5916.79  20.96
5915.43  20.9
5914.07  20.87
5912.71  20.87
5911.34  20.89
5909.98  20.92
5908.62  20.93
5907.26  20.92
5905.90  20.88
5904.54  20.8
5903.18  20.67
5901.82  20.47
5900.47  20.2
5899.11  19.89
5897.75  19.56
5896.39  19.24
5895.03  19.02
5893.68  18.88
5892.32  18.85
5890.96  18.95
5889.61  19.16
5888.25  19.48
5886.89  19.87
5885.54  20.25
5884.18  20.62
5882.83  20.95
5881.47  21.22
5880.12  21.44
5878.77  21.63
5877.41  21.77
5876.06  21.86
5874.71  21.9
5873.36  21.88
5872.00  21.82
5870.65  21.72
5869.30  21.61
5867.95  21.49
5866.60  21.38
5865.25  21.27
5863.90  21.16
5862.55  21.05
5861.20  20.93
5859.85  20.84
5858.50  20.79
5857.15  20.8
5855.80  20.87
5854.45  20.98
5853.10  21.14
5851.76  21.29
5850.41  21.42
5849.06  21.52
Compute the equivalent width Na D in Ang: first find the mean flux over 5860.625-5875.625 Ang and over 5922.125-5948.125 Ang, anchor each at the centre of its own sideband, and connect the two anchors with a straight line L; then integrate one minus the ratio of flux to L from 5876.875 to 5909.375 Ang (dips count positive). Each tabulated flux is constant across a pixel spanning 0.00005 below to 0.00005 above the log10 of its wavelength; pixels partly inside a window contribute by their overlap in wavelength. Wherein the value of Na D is 1.8 Ang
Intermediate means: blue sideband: 21.5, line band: 20.2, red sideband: 21.3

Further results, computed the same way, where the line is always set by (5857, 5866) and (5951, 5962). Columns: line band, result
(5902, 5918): 0.2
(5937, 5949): 0.0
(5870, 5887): -0.2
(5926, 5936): -0.1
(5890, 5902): 1.0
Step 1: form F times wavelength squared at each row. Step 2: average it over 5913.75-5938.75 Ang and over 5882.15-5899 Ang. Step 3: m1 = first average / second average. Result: 1.10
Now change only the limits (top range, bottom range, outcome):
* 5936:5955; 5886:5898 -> 1.12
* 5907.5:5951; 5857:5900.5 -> 1.04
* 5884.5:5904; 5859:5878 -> 0.92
